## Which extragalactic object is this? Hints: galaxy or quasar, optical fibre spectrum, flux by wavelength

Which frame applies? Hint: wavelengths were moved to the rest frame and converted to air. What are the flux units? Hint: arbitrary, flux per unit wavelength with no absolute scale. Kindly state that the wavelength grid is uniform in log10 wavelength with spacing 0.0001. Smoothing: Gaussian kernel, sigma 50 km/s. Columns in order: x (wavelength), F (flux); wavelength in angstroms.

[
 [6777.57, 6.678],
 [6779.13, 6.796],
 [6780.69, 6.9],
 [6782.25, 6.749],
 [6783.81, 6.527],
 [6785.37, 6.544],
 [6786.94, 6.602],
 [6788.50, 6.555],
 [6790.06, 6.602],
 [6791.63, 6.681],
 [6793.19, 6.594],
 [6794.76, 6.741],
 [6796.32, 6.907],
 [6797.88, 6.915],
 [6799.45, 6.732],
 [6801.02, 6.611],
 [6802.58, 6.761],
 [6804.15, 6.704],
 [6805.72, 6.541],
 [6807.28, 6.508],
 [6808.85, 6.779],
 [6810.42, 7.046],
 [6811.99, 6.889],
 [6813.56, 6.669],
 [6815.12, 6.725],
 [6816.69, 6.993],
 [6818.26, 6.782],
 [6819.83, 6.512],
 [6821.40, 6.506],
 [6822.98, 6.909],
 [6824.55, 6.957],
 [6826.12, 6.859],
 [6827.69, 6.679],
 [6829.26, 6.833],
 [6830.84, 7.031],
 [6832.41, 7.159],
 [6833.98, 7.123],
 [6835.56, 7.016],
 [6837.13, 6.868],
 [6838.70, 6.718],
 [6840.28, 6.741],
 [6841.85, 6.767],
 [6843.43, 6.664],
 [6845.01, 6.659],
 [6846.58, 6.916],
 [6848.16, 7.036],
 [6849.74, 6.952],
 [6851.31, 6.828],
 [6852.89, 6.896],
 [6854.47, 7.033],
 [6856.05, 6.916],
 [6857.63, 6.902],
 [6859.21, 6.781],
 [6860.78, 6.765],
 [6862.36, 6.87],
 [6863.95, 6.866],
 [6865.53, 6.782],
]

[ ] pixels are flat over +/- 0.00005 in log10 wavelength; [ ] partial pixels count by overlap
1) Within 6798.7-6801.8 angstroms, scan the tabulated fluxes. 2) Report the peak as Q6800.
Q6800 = 6.732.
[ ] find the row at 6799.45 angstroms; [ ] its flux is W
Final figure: 6.732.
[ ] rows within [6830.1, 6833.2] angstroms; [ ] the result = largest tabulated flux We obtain 7.159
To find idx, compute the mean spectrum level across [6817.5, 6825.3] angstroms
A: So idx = 6.73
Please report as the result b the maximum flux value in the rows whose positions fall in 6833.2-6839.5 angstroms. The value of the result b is 7.123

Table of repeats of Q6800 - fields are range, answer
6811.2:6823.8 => 6.993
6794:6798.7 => 6.915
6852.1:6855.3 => 7.033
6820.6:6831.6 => 7.031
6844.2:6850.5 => 7.036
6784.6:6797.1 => 6.907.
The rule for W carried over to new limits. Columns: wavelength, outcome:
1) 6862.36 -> 6.87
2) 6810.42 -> 7.046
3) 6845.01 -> 6.659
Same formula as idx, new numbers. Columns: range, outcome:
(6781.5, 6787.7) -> 6.6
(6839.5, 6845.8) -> 6.71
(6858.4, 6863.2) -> 6.8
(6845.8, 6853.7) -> 6.92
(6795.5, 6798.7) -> 6.92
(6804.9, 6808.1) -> 6.53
